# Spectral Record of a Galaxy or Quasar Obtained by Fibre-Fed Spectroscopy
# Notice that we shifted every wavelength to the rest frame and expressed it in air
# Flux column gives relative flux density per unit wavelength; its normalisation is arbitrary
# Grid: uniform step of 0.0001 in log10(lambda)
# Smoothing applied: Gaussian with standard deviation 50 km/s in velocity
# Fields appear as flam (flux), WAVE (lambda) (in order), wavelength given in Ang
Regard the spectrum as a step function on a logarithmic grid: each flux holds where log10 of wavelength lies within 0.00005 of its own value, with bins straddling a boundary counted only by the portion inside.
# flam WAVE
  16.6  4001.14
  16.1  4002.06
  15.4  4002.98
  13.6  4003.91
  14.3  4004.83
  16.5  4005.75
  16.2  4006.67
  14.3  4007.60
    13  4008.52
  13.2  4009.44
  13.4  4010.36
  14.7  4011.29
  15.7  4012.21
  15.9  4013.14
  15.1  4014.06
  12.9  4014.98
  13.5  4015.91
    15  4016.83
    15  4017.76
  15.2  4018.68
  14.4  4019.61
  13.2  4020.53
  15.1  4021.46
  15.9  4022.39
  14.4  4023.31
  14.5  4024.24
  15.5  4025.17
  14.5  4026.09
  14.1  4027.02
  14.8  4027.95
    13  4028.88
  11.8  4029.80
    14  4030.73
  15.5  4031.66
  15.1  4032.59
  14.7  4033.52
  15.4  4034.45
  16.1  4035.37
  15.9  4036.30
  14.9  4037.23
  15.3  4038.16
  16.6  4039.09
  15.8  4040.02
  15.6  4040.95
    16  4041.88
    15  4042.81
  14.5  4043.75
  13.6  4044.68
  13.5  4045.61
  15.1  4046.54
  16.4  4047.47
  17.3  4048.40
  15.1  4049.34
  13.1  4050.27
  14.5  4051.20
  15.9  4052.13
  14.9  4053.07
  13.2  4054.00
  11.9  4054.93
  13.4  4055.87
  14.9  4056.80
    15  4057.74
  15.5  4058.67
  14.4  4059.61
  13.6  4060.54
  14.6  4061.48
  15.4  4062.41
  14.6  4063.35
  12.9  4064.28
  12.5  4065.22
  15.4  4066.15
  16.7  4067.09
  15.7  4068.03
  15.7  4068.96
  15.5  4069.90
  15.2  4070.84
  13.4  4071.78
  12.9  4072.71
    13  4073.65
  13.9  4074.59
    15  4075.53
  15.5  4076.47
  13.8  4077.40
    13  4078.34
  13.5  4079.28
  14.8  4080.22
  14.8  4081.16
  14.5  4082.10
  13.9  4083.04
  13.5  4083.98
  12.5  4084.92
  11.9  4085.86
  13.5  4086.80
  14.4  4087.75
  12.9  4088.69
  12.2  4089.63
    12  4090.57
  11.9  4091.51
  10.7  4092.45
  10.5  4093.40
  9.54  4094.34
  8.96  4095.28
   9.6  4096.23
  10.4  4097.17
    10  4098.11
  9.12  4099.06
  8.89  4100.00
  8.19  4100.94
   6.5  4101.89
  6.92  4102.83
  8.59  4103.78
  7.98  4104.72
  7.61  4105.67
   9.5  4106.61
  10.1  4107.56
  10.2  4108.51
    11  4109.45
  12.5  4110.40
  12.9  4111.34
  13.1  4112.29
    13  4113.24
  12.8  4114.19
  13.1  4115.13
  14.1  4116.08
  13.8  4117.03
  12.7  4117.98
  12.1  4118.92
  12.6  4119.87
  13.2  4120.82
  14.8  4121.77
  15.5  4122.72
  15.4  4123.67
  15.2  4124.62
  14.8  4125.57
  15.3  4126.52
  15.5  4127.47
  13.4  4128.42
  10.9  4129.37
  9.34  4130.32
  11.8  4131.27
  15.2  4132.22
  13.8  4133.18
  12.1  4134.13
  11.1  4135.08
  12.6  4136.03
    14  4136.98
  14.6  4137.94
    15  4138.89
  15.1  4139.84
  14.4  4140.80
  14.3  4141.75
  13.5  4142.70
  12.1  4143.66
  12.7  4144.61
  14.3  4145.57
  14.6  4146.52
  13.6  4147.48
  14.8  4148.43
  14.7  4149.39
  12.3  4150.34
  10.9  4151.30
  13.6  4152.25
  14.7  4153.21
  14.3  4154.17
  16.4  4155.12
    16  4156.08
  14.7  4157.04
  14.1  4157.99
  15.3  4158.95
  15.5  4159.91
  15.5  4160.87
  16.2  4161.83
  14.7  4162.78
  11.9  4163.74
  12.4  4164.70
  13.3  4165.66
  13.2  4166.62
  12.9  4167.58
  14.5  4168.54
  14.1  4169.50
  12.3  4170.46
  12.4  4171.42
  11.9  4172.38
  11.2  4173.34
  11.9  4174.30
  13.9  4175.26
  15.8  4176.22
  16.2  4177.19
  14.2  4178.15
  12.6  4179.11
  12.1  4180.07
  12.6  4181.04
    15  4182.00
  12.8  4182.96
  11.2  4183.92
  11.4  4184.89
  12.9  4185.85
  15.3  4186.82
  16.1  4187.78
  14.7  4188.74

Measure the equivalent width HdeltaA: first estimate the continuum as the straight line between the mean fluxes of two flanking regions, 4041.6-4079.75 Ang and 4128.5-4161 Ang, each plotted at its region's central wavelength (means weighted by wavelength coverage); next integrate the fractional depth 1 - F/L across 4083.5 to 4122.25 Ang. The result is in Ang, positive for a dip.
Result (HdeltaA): 8.0 Ang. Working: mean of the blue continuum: 14.5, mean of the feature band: 11.2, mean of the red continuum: 13.7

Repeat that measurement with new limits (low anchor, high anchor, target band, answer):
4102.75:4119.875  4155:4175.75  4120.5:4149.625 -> -3.23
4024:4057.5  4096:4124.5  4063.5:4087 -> -1.98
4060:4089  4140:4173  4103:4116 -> 2.85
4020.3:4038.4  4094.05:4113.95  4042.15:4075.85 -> -4.83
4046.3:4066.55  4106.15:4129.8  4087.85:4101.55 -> 3.24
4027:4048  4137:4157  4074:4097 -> 2.87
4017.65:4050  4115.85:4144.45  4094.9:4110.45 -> 5.43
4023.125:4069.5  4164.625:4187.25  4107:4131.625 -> 1.46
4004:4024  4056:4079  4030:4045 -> -0.68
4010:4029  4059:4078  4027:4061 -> -0.50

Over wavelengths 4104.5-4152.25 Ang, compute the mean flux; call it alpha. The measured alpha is 13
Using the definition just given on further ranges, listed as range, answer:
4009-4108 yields 13.5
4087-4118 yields 10.8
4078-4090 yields 13.5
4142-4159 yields 14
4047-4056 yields 14.6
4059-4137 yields 12.6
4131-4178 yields 13.8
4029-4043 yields 15.1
